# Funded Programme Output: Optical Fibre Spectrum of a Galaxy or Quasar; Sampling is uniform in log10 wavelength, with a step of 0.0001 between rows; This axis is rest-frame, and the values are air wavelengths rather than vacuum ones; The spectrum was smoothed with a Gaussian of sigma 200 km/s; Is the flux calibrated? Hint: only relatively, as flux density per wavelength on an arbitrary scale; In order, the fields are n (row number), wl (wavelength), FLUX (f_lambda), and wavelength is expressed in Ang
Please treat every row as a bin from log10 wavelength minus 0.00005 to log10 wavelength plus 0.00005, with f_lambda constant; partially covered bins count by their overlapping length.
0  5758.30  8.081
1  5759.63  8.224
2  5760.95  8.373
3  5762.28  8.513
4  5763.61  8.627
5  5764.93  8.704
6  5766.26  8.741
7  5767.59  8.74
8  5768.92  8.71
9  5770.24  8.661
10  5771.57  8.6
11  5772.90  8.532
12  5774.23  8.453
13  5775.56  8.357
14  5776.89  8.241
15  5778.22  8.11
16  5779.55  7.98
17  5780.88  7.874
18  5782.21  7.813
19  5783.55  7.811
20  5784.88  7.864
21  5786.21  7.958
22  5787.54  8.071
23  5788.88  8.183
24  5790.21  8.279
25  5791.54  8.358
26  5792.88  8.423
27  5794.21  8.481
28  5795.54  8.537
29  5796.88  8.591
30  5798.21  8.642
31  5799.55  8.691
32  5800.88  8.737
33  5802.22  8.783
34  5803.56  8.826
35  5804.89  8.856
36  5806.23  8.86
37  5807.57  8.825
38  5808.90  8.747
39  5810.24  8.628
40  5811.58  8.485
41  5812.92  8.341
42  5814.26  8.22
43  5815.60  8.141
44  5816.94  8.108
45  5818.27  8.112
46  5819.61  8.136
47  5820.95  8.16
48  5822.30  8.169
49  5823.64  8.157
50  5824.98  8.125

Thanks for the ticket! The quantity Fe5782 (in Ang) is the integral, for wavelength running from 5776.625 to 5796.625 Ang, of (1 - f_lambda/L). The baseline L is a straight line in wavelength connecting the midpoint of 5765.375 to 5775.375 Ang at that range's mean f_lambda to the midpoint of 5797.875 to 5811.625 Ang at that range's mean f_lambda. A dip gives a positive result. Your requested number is 1.2 Ang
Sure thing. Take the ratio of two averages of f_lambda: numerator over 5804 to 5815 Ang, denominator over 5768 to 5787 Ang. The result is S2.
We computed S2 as 1.05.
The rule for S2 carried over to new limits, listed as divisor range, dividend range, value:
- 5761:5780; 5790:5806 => 1.01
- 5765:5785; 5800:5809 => 1.06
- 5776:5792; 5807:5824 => 1.03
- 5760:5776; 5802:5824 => 0.98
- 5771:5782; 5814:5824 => 0.99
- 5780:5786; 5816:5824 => 1.04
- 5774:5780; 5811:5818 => 1.00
